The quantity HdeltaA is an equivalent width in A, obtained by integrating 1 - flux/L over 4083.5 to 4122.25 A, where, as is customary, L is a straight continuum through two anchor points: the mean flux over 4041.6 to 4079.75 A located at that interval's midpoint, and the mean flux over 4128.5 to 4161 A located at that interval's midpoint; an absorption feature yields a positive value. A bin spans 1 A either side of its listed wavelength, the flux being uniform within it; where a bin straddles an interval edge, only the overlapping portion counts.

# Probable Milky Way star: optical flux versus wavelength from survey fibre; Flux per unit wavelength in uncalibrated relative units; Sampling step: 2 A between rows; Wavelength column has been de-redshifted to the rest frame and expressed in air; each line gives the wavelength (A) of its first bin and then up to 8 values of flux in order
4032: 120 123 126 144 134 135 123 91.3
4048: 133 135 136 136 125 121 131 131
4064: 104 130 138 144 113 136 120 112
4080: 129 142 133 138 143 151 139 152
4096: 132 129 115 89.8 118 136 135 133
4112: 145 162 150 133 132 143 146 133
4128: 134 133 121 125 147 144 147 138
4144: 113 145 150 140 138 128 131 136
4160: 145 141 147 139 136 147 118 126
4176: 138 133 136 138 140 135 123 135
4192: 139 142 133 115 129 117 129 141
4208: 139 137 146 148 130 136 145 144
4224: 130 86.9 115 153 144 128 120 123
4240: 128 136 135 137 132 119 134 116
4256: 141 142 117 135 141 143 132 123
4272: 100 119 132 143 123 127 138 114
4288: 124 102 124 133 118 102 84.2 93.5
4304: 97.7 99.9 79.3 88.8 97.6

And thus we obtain -1.24 A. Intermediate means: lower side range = 126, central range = 135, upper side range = 136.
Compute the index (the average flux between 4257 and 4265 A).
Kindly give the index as 134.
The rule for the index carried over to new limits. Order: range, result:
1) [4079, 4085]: 135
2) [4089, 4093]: 145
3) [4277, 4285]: 133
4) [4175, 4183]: 136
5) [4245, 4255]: 128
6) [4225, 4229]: 101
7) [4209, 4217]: 140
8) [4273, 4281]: 129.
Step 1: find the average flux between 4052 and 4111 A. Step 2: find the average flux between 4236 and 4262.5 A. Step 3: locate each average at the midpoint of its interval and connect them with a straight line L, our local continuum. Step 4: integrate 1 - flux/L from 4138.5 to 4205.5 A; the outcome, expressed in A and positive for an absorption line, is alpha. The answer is -2.6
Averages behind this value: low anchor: 130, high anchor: 130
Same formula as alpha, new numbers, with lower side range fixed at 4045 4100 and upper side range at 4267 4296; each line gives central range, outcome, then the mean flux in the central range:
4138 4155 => -1.3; 138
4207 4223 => -1.9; 141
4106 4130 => -2.1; 140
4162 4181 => -1.3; 136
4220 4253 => -1.2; 130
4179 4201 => -1.2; 133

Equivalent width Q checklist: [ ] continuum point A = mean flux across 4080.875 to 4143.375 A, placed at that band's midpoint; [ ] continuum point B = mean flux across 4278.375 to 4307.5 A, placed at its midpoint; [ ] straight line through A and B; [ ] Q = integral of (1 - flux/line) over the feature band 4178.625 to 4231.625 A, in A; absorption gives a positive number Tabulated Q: -3.9 A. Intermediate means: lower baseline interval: 136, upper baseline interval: 113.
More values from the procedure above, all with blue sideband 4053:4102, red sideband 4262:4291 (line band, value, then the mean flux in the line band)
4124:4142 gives -1.0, 136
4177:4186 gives -0.6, 137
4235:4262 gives -0.6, 129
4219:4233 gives -0.4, 131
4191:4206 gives -0.3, 130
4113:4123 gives -1.1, 144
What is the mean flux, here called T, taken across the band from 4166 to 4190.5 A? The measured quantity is 134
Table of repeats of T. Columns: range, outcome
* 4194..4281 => 131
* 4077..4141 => 135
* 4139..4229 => 134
